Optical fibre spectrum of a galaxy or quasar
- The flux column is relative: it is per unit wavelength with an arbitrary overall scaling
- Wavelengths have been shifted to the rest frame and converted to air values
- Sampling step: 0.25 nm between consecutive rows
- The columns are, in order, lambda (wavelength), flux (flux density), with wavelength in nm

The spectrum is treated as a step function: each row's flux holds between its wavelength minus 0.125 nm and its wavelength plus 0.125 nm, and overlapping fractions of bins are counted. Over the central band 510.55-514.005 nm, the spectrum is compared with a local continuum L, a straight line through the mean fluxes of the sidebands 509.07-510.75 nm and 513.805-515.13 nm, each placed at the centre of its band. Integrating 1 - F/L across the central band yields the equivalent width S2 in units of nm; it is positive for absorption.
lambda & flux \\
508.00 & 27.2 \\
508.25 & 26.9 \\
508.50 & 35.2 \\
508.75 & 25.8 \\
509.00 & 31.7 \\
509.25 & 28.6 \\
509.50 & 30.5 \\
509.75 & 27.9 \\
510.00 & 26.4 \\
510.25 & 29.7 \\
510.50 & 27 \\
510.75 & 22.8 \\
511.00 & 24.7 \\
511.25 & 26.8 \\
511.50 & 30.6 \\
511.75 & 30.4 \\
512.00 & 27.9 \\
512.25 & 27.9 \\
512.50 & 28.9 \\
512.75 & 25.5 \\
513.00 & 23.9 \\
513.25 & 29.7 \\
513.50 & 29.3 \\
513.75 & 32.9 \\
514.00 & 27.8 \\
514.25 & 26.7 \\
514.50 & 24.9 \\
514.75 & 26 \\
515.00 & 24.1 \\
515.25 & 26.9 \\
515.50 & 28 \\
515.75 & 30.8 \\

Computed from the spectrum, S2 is -0.086 nm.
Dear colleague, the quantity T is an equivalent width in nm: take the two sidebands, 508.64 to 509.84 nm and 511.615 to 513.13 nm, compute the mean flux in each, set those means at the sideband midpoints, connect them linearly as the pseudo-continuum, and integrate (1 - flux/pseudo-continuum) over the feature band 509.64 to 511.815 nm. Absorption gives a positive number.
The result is 0.074 nm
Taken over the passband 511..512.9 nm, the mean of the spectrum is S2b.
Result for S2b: 28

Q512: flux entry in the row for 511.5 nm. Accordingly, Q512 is 30.6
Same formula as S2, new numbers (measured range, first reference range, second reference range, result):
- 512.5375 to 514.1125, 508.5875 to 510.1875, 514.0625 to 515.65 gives -0.08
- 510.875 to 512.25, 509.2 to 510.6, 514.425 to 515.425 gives -0.03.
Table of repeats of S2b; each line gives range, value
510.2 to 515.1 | 27.4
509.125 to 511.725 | 27.6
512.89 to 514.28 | 28.5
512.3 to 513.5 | 27.3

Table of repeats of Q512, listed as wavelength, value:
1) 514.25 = 26.7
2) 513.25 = 29.7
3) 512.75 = 25.5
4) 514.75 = 26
